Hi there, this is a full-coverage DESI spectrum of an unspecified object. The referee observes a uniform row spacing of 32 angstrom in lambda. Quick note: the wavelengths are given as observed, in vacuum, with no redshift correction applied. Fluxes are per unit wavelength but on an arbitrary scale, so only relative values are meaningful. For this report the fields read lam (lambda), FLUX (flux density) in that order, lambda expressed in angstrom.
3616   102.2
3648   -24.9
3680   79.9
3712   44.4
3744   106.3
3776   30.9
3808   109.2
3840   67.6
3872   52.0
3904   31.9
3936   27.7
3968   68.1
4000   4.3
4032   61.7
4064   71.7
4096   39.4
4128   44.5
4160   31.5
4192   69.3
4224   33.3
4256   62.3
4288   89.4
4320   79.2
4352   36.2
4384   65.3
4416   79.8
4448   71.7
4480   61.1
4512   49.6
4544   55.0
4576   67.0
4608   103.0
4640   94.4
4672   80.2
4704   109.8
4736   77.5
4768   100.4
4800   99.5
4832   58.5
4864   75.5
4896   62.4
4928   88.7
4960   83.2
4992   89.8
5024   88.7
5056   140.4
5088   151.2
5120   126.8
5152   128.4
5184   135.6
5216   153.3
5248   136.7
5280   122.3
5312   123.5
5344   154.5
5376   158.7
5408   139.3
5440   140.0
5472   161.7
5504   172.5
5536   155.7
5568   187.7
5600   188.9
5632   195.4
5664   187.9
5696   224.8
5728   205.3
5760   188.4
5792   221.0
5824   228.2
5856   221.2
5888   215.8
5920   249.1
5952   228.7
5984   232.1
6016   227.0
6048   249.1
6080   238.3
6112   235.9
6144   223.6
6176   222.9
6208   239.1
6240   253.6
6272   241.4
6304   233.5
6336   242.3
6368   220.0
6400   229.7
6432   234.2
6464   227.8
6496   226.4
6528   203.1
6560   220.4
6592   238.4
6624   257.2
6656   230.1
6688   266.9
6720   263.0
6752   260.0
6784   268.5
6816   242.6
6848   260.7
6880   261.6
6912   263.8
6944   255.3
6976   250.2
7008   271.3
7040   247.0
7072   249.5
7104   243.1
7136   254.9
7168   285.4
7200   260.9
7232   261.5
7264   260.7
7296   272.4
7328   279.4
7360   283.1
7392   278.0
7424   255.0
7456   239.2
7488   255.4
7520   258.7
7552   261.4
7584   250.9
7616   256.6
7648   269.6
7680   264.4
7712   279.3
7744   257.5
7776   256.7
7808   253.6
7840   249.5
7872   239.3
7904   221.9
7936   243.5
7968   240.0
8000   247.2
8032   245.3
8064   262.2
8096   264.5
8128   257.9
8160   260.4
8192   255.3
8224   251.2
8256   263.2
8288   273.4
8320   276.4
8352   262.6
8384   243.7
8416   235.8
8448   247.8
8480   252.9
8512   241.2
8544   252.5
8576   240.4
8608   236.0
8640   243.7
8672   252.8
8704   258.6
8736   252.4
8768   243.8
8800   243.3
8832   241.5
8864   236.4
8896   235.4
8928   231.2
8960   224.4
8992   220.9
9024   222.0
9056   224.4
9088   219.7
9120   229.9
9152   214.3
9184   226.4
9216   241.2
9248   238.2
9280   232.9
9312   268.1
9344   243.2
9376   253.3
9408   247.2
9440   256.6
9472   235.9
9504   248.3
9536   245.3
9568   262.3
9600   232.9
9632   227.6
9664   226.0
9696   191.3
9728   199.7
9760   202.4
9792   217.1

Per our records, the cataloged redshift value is 0.26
